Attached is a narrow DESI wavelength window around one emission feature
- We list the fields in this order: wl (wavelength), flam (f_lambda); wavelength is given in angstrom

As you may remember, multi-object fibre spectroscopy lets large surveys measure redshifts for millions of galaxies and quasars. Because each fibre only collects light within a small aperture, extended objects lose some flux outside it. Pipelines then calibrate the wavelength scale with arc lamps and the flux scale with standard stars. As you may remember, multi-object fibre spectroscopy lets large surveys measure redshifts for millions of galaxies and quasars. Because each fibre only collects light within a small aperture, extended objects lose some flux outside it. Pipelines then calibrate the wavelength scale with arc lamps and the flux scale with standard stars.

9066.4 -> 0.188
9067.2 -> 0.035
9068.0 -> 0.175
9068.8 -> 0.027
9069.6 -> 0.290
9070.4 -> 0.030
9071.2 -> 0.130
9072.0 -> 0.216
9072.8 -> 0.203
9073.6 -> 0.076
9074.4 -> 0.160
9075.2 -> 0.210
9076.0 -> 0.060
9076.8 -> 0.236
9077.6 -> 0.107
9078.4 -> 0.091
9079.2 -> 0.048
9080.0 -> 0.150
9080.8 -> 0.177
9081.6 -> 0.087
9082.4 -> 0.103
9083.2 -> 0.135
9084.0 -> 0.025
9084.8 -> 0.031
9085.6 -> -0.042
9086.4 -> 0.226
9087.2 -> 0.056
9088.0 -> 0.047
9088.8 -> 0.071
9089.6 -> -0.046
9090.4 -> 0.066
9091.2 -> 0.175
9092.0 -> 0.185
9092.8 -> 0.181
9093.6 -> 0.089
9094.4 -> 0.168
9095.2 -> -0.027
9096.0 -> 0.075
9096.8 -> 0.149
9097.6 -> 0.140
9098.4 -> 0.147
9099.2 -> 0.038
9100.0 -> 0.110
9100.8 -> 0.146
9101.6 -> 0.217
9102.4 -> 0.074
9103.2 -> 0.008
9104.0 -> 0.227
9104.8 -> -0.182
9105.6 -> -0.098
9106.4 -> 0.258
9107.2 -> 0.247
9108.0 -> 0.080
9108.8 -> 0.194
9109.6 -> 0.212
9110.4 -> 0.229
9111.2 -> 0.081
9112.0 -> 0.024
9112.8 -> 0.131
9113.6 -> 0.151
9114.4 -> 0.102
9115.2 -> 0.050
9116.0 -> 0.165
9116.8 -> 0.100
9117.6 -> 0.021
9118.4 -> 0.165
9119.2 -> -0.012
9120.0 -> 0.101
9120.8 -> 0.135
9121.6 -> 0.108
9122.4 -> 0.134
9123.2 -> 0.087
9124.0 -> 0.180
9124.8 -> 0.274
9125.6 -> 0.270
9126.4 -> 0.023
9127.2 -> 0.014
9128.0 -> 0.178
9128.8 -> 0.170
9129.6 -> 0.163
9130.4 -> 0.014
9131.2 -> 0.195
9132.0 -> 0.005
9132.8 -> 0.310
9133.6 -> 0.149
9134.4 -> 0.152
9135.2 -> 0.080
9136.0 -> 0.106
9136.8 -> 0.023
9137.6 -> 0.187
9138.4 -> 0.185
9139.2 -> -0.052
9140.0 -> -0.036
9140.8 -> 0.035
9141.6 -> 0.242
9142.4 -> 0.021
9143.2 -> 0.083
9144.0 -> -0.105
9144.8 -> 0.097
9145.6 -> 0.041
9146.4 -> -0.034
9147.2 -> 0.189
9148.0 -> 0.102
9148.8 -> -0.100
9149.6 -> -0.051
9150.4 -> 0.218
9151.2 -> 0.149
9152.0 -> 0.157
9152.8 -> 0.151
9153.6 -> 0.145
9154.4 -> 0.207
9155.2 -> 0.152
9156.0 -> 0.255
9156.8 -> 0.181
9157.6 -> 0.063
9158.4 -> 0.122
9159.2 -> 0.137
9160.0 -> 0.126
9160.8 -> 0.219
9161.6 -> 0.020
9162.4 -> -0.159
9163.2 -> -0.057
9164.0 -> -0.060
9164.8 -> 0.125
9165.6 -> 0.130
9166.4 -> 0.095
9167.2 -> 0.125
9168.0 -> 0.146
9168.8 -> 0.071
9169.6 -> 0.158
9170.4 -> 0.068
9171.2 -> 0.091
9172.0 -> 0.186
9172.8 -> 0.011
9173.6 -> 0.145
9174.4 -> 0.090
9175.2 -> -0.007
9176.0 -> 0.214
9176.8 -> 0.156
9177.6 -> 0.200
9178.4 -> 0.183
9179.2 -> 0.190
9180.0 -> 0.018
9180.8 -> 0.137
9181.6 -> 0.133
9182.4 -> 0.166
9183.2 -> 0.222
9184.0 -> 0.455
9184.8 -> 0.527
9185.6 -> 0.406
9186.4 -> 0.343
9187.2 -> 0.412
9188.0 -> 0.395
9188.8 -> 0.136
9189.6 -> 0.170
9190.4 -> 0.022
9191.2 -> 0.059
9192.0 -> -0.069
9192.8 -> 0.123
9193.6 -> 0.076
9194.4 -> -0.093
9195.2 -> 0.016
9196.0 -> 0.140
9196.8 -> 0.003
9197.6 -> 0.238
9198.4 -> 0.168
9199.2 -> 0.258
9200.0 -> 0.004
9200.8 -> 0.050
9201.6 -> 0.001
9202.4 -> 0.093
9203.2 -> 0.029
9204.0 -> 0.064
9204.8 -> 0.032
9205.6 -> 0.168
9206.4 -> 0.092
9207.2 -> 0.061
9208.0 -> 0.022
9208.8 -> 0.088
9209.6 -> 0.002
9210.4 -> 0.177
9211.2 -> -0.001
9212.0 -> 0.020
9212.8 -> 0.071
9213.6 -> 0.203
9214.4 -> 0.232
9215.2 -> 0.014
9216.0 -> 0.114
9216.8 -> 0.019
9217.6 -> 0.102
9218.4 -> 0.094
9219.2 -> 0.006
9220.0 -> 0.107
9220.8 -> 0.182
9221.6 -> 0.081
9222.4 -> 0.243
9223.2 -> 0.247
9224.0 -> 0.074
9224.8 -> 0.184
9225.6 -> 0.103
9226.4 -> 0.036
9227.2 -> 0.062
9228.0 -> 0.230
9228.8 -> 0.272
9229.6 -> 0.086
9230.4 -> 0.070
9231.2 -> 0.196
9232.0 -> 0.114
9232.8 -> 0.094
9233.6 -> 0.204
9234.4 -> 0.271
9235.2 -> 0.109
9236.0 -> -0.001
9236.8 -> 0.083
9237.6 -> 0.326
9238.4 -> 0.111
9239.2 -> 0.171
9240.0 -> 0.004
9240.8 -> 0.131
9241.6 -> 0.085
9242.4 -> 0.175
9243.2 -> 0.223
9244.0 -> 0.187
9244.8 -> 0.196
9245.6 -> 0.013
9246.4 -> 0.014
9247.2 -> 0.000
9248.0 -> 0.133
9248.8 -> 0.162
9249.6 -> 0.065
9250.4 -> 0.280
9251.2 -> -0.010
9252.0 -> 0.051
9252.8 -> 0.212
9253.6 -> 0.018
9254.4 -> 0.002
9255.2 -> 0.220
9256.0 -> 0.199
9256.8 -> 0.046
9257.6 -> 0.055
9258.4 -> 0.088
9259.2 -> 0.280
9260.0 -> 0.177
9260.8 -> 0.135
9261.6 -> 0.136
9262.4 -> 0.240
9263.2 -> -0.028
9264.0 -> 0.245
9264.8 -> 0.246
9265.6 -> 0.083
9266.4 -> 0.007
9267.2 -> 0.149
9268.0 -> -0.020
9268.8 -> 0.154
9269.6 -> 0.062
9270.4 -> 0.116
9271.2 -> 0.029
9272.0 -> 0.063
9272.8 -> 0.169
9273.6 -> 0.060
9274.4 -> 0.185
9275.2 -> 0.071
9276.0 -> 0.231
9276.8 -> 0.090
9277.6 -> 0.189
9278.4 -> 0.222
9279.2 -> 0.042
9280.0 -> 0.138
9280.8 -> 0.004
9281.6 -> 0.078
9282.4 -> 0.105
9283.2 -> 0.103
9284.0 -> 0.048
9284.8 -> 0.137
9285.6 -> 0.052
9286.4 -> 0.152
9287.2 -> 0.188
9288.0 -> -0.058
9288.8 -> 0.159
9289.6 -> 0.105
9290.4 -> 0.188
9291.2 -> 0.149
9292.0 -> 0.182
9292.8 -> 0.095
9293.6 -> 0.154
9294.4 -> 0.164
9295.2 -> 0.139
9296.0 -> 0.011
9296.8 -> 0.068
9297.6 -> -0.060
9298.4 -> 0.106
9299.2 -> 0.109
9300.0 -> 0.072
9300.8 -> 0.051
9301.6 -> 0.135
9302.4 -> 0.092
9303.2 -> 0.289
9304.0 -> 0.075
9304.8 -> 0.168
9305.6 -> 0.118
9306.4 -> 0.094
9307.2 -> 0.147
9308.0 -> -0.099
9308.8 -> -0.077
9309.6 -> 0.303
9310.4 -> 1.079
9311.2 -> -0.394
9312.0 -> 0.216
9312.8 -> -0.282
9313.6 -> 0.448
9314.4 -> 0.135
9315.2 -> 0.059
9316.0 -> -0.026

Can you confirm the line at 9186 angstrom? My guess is H-beta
